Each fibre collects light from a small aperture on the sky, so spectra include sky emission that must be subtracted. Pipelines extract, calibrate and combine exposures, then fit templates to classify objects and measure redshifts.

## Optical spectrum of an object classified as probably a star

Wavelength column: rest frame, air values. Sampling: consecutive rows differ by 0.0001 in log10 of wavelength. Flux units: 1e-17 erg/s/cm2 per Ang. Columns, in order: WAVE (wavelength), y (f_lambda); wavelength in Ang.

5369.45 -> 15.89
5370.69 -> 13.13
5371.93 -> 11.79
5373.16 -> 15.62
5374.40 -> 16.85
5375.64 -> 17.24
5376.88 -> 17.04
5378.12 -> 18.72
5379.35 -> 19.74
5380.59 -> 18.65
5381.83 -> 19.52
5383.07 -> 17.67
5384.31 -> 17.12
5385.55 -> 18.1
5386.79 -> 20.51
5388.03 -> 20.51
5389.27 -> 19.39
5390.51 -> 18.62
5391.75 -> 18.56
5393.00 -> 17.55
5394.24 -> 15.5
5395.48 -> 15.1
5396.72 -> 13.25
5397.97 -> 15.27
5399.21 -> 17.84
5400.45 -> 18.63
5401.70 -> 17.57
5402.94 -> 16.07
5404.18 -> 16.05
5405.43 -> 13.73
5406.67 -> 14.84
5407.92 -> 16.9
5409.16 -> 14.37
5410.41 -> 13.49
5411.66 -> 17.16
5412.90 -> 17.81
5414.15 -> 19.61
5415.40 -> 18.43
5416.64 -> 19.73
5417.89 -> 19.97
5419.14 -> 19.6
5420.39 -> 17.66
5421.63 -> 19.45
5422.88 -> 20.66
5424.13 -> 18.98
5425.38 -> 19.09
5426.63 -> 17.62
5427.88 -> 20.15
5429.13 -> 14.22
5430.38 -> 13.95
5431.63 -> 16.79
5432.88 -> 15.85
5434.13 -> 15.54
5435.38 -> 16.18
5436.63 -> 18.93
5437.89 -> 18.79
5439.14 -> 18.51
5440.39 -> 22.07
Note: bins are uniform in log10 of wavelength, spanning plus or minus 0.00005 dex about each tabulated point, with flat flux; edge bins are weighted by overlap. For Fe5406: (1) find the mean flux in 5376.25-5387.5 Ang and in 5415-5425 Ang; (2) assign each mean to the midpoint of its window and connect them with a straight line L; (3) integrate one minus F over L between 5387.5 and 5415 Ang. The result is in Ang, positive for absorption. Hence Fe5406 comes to 3.2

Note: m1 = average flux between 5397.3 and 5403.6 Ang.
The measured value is 17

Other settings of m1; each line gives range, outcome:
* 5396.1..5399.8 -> 15.4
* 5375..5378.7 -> 17.6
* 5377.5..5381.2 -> 19.1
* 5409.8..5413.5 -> 16.2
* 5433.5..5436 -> 15.9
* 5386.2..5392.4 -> 19.5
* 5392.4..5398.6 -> 15.3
